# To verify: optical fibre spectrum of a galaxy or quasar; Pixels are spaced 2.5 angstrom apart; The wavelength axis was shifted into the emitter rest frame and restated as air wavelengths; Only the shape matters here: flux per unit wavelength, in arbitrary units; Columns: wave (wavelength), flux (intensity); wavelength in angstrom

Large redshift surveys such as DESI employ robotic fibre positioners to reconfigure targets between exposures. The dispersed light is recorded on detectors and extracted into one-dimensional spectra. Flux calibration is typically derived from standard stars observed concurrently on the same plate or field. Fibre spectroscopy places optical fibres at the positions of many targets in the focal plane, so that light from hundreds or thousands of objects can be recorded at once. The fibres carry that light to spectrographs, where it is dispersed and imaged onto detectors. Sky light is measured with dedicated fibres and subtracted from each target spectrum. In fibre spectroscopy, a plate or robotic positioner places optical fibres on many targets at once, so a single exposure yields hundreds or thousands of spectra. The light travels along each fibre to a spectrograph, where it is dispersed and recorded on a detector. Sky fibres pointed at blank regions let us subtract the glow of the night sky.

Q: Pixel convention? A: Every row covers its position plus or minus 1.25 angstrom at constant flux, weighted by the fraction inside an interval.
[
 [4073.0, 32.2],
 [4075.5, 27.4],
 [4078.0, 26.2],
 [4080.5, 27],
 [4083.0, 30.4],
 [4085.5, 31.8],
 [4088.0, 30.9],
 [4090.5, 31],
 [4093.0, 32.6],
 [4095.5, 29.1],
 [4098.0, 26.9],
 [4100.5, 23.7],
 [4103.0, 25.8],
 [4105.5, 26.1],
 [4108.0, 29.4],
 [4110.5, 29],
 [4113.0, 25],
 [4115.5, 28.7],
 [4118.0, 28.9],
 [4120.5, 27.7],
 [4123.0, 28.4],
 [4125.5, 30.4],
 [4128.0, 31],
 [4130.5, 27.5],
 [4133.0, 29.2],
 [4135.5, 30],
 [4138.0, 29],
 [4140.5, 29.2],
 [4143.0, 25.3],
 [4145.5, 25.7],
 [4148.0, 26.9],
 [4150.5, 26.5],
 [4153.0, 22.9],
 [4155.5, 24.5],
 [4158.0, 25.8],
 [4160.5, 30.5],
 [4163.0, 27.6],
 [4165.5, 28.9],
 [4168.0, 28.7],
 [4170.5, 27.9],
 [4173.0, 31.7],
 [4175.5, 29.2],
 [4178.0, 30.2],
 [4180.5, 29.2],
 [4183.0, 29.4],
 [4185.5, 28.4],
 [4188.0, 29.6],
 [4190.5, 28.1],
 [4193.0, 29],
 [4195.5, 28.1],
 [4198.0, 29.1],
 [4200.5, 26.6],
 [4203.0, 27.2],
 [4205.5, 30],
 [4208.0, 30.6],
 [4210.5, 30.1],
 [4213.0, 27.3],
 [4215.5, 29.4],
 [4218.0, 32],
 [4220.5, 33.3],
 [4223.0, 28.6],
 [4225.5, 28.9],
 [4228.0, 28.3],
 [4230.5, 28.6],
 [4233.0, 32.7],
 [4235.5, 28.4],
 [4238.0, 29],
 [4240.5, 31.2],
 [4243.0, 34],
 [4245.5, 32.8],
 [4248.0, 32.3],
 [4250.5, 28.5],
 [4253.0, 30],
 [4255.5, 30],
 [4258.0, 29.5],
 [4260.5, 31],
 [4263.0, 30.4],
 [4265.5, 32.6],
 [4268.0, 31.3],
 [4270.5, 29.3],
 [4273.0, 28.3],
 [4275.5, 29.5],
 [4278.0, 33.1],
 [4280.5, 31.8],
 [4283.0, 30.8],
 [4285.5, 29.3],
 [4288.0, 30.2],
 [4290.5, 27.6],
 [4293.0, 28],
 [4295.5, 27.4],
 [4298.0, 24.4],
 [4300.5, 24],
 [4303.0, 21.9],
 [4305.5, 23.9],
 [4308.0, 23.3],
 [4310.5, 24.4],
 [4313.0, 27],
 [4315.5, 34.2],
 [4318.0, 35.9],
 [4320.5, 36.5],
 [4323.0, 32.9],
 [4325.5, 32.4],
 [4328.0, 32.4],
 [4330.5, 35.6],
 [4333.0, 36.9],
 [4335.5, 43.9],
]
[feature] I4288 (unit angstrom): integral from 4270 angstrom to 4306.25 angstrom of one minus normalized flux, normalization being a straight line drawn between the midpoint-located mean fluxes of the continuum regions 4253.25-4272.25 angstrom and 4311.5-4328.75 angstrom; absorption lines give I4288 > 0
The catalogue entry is 4.1 angstrom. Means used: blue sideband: 30.5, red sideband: 32.9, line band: 28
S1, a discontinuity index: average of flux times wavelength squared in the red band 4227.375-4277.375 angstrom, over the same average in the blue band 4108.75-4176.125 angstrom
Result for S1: 1.1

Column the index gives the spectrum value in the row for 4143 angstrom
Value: 25.3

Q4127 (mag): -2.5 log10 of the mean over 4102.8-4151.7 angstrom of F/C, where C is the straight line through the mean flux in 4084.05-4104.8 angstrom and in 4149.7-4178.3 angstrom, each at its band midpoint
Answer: 0.014 mag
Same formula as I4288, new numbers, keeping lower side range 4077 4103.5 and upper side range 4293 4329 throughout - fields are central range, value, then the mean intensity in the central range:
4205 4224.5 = -1.0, 30.2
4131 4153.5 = 1.1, 27.3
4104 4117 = 0.5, 27.6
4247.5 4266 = -1.1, 30.4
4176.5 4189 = -0.3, 29.4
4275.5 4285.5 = -0.9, 31.3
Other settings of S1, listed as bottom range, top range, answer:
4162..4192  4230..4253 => 1.09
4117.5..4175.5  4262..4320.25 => 1.10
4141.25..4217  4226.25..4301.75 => 1.10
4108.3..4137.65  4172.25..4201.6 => 1.04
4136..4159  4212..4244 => 1.19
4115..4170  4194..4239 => 1.09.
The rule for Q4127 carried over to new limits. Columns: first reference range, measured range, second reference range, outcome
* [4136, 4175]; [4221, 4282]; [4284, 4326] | -0.089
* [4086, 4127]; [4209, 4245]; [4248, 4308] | -0.056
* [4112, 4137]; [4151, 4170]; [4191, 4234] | 0.077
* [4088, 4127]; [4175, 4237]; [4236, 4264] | 0.025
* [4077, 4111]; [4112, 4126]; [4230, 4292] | 0.028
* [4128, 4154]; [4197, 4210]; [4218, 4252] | 0.028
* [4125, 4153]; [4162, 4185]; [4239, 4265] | -0.012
